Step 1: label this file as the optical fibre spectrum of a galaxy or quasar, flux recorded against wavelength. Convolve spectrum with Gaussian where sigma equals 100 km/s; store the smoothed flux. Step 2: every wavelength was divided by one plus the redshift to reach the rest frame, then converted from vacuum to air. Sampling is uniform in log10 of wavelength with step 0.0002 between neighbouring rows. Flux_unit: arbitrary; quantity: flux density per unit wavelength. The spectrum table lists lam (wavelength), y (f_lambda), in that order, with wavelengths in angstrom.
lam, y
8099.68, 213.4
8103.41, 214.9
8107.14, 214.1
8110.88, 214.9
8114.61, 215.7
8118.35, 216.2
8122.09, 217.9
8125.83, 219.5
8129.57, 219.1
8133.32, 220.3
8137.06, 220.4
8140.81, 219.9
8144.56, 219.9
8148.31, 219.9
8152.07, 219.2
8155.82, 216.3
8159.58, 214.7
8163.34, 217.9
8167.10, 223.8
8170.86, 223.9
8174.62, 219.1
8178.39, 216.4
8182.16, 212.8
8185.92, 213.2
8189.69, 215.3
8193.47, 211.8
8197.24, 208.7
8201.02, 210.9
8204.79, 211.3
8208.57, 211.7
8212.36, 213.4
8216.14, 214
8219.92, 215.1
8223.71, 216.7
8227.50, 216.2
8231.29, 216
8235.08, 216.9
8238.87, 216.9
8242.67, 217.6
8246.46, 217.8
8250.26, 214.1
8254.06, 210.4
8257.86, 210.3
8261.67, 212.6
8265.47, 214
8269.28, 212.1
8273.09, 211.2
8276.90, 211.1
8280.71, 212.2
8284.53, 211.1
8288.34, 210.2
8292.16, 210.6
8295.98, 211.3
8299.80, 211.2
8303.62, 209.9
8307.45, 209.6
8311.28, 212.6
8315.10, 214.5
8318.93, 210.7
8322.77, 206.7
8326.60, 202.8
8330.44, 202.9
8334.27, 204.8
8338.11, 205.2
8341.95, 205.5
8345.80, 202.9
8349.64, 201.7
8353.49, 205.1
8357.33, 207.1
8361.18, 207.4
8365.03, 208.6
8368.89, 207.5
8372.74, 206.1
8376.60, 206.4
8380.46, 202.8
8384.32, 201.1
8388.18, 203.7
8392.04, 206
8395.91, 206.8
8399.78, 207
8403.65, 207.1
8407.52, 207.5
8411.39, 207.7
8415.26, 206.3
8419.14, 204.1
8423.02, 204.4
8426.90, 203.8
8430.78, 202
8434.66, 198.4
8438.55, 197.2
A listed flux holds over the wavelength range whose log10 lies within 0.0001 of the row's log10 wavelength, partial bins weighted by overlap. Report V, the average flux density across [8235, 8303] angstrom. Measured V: 213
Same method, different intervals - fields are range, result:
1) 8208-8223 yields 214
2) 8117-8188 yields 218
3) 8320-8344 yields 205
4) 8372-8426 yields 205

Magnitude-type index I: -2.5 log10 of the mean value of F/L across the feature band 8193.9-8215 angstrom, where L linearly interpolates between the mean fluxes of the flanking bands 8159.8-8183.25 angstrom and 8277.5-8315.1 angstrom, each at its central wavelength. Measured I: 0.03 mag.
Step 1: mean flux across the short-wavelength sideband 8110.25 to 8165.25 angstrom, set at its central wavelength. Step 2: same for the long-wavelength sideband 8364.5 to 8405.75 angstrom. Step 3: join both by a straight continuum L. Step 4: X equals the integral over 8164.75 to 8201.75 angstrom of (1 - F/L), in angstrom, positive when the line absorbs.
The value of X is 0.0 angstrom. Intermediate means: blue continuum 218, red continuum 206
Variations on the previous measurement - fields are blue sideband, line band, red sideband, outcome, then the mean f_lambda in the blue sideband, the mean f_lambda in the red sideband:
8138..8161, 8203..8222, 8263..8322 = 0.2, 218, 211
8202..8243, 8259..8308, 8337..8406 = -0.1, 215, 205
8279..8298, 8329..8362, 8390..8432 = 0.6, 211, 206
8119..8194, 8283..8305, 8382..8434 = 0.0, 218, 205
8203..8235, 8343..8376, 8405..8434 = 0.3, 214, 205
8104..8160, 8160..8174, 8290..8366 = -0.3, 218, 208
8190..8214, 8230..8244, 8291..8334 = -0.4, 211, 209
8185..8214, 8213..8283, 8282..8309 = -1.0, 212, 211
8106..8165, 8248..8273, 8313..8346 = -0.2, 218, 206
